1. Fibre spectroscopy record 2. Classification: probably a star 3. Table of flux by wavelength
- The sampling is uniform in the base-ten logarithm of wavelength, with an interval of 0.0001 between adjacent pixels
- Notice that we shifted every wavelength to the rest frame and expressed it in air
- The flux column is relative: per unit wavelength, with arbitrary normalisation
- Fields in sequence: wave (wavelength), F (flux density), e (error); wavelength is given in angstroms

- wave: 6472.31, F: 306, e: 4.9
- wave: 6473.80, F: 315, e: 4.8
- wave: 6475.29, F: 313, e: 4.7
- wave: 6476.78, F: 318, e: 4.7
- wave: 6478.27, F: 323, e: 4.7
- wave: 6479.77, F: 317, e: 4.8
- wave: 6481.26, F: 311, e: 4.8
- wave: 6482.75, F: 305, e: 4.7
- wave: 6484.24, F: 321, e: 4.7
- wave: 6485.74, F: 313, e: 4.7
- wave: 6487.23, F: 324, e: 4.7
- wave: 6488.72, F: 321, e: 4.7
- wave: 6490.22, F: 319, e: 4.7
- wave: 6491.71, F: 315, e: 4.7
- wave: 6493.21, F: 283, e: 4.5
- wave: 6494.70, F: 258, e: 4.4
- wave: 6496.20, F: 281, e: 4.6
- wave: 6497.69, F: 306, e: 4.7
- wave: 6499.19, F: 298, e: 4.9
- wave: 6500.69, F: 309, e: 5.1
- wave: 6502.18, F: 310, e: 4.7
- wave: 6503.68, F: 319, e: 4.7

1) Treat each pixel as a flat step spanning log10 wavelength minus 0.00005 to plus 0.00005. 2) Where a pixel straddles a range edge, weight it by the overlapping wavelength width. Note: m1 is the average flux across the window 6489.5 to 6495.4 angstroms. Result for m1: 294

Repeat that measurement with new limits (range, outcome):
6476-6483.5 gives 315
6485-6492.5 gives 318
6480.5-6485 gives 312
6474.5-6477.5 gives 316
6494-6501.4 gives 290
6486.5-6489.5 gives 322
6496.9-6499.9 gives 302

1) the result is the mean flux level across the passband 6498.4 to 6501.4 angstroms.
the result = 303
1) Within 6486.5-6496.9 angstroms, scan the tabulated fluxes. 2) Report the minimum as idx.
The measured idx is 258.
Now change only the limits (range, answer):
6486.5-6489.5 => 321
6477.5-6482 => 311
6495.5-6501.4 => 281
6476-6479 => 318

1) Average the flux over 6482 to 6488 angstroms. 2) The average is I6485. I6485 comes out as 316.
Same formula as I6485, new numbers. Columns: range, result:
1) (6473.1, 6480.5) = 317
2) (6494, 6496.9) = 269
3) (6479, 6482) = 313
